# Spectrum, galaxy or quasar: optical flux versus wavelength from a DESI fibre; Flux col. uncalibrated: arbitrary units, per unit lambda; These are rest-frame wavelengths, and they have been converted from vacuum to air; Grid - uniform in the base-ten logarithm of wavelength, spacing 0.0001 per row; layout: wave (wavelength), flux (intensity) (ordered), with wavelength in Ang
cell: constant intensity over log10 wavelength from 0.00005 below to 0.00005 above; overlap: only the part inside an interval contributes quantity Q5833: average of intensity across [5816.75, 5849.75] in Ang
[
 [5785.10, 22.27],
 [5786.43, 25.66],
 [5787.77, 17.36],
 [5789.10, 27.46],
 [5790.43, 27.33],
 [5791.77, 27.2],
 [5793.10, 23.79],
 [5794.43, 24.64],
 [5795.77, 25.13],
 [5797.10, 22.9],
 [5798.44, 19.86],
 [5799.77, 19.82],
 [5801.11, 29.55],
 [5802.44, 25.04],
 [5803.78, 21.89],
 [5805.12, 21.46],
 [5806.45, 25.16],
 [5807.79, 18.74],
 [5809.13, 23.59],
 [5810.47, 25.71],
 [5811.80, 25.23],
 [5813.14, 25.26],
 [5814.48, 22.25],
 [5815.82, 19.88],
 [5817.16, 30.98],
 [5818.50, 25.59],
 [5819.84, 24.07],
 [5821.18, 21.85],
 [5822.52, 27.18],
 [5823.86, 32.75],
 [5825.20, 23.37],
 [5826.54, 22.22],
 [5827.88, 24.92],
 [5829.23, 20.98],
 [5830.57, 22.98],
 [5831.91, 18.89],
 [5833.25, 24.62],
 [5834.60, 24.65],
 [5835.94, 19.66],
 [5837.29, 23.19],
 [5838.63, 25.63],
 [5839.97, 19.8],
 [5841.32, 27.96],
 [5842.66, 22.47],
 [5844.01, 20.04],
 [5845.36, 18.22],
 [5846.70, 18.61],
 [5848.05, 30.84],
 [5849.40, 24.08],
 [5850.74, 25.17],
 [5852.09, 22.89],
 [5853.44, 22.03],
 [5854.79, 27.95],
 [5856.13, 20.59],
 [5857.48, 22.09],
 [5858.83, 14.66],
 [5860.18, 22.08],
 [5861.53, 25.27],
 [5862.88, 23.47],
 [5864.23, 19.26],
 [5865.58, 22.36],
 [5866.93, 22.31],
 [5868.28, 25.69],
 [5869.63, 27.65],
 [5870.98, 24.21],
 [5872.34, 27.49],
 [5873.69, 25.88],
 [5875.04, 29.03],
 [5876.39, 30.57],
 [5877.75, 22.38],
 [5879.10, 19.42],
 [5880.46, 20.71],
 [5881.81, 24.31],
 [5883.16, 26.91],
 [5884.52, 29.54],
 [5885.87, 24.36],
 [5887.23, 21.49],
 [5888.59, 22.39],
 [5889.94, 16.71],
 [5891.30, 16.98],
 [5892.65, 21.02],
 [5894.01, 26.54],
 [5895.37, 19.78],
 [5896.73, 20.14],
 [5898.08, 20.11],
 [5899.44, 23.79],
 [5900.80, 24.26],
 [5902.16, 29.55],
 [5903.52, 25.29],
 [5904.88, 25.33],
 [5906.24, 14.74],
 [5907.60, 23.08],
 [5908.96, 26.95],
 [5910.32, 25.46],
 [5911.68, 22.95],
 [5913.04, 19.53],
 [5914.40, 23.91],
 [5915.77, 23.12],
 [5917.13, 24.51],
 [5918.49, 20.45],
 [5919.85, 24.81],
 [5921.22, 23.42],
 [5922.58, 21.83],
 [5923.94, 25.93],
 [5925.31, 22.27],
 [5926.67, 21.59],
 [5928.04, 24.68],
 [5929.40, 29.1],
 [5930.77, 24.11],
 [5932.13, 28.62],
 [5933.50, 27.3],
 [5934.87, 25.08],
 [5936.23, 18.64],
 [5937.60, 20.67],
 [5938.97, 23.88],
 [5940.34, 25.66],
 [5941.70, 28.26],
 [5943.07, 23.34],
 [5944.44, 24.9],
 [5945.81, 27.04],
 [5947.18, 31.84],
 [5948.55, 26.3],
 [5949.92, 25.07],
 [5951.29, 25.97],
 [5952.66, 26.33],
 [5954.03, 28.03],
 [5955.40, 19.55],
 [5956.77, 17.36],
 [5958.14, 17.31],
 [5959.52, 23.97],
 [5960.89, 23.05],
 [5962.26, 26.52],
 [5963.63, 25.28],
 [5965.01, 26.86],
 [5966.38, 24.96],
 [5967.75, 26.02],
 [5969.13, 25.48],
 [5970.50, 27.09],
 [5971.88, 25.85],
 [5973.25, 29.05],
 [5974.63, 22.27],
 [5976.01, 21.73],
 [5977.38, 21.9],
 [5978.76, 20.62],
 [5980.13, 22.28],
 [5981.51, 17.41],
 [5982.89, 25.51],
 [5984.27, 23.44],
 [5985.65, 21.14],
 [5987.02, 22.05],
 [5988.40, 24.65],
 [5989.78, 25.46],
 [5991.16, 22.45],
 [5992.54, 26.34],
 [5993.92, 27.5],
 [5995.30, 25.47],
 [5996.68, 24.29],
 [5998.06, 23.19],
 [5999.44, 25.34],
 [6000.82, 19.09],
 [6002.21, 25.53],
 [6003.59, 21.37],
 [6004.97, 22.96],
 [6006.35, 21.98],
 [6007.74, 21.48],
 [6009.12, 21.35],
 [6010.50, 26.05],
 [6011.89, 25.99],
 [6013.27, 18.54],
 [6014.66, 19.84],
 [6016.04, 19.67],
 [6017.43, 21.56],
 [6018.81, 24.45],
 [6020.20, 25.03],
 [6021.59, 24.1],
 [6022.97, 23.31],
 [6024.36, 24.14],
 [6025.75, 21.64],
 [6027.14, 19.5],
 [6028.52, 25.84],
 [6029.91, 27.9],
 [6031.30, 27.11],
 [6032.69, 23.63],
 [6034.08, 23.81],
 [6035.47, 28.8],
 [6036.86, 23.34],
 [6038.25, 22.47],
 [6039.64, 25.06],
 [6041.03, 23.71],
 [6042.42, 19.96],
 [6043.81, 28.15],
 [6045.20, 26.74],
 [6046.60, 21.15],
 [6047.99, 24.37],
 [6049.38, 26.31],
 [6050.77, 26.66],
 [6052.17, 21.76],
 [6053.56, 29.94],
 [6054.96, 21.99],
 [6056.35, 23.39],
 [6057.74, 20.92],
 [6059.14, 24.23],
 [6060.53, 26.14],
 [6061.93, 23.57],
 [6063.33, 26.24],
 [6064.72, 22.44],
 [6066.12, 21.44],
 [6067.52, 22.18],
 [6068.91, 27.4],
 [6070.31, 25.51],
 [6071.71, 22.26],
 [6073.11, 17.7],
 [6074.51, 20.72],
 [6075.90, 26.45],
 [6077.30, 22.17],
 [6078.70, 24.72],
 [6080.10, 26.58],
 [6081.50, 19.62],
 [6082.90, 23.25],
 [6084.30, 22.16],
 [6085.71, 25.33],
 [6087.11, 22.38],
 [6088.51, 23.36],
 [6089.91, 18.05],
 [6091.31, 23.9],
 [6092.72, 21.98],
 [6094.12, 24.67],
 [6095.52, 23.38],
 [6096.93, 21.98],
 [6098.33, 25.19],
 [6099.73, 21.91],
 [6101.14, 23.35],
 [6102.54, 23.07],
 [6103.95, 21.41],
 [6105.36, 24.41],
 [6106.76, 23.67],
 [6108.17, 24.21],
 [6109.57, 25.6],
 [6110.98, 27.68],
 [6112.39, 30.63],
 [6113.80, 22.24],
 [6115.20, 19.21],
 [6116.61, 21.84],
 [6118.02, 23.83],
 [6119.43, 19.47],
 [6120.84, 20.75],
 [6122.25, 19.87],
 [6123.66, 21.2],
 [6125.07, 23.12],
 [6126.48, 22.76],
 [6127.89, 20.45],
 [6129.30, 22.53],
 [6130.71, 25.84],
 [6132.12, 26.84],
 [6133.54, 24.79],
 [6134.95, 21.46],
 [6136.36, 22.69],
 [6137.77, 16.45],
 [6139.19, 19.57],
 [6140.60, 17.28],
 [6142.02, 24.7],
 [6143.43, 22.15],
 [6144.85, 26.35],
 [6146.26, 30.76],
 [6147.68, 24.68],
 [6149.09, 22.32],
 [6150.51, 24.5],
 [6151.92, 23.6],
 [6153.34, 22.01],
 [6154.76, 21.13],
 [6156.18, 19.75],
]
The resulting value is 23.8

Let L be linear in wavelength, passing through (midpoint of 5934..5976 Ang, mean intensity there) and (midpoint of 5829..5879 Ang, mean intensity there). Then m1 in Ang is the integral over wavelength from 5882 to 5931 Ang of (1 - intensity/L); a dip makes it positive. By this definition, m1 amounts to 1.66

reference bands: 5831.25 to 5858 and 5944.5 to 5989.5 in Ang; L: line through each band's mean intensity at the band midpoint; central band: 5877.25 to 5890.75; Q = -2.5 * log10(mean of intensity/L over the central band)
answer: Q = 0.03 mag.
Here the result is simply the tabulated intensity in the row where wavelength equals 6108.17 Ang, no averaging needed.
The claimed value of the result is 24.21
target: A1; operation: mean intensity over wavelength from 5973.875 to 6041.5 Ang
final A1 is 23.3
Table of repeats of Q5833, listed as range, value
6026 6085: 24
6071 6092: 22.6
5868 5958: 24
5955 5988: 23.2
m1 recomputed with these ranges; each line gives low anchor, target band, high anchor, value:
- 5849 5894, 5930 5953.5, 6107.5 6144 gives -2.4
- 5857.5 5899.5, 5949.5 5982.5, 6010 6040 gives -0.4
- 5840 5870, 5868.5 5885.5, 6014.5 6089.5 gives -2.0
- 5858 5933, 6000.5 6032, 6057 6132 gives 0.4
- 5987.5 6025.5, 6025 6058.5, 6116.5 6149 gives -1.7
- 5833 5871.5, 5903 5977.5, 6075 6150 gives -4.0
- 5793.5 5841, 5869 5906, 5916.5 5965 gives 0.5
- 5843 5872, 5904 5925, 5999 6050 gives 0.0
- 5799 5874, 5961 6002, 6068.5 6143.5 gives -1.7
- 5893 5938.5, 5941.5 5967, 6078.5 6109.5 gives -1.4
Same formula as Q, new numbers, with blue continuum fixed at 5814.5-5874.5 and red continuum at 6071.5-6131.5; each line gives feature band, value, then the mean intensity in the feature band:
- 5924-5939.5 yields -0.04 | 24.2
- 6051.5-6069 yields -0.04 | 23.9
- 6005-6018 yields 0.06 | 21.9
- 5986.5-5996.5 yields -0.08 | 24.9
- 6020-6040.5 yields -0.06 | 24.4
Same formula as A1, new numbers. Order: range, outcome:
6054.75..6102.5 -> 23.1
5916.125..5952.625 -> 24.8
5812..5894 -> 23.5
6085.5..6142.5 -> 22.7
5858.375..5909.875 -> 23.4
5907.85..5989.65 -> 24.1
